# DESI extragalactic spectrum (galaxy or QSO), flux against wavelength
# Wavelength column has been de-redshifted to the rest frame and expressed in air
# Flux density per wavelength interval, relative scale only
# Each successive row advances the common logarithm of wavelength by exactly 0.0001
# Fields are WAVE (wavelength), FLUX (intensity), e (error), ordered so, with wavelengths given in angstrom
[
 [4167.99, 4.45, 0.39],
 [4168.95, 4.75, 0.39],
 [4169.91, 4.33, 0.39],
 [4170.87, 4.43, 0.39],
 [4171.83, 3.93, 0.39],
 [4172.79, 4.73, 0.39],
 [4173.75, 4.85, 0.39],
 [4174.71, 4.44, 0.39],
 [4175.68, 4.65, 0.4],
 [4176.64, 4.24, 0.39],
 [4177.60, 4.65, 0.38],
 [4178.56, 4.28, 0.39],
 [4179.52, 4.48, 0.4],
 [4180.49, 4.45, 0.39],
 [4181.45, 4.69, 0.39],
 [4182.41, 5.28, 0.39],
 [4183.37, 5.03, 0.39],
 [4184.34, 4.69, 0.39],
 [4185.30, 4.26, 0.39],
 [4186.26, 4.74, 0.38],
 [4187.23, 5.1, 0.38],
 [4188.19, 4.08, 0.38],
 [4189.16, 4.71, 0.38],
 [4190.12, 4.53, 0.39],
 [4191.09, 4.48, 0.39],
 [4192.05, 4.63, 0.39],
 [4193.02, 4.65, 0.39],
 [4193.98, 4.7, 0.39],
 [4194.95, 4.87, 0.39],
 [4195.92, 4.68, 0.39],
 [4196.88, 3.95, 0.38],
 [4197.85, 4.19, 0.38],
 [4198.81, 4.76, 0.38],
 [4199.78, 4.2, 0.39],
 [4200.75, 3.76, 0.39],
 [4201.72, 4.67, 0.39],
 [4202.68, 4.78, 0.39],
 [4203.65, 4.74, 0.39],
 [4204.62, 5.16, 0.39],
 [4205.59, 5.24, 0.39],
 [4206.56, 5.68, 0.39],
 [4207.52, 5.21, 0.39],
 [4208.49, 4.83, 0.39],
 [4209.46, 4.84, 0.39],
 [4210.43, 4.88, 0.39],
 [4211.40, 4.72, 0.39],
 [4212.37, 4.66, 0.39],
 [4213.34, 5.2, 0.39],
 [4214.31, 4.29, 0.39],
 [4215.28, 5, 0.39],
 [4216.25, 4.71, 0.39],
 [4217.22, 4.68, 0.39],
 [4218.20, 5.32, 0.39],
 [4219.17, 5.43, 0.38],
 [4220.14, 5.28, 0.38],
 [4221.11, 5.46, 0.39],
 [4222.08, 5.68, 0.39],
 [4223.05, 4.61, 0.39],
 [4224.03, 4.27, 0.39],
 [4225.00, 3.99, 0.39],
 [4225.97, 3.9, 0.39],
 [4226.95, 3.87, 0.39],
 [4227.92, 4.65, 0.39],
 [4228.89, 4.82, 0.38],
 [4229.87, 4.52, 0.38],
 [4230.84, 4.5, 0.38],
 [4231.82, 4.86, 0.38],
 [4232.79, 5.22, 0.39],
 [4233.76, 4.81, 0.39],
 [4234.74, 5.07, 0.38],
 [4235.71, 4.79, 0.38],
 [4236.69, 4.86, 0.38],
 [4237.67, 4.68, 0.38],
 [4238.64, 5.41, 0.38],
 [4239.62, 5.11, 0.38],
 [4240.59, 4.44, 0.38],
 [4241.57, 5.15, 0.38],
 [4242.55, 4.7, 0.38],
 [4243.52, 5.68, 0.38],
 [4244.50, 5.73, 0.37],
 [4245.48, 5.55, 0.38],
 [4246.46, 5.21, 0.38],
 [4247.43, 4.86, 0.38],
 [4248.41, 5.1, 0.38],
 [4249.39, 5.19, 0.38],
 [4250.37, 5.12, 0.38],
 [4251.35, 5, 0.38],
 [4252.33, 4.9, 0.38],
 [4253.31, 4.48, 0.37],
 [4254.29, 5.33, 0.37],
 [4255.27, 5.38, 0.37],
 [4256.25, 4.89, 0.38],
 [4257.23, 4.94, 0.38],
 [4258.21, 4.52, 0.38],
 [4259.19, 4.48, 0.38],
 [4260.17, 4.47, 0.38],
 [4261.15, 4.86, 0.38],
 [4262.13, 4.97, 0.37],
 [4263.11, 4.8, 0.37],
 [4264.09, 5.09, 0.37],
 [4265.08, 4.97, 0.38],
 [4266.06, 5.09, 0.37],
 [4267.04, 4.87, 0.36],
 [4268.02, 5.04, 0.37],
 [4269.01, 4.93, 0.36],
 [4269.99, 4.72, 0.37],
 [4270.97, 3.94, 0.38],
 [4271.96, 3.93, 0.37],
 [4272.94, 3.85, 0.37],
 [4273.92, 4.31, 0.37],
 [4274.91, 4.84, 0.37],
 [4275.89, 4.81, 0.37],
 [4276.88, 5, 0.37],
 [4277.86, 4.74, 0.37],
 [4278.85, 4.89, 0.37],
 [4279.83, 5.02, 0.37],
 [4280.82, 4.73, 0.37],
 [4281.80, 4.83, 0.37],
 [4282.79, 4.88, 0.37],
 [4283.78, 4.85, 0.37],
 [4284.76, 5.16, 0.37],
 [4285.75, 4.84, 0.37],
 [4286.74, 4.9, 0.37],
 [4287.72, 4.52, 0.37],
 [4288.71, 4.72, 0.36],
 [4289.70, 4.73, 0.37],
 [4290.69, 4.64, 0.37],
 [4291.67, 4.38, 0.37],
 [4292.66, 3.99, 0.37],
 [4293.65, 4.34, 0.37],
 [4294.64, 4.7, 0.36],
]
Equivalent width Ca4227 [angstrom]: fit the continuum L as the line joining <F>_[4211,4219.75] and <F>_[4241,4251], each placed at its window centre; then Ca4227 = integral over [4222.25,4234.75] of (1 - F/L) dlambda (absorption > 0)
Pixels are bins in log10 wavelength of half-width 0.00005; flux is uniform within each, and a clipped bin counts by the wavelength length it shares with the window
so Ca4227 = 1.2 angstrom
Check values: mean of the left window 4.89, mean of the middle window 4.55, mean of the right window 5.22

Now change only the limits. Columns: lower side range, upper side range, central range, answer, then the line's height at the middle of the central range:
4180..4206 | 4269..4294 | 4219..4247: -1.63 angstrom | 4.63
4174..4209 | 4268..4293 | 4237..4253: -1.54 angstrom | 4.66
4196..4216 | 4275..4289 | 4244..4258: -0.88 angstrom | 4.81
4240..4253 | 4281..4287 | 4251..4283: 1.46 angstrom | 5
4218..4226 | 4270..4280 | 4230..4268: -2.01 angstrom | 4.72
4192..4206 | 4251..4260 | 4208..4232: -0.33 angstrom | 4.69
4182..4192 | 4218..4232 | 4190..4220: -0.38 angstrom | 4.71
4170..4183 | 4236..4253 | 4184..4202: 0.66 angstrom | 4.68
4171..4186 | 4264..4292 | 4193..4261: -2.88 angstrom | 4.65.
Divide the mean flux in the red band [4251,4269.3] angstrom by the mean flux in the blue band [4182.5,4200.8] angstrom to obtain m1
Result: 1.07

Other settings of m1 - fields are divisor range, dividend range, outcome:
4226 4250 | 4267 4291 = 0.95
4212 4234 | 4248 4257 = 1.06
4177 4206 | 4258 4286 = 1.03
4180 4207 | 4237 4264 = 1.07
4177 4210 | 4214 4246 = 1.04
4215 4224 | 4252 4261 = 0.95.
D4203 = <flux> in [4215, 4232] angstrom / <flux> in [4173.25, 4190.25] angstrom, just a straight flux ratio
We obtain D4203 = 1.0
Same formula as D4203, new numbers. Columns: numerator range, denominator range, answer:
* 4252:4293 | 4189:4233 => 1.00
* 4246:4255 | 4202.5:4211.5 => 1.00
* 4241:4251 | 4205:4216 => 1.05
